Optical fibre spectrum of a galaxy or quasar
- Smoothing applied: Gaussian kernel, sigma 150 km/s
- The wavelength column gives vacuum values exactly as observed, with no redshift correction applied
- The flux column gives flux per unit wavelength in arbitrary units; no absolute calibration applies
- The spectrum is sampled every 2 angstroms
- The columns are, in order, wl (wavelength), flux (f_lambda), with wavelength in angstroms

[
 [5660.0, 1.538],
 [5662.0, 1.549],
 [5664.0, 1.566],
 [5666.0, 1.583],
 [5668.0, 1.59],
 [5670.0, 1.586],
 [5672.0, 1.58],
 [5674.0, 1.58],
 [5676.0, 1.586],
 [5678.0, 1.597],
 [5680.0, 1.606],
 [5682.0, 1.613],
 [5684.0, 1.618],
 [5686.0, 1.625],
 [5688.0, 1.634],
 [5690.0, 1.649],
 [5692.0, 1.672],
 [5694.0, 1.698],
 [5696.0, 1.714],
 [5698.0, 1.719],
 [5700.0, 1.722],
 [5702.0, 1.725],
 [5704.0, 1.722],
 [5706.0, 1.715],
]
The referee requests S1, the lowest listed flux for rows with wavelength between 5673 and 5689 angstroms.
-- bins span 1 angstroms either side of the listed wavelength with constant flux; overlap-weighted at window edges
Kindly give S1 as 1.58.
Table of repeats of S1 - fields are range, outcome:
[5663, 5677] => 1.566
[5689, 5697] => 1.649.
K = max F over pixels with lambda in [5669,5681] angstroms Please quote 1.606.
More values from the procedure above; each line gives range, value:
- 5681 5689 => 1.634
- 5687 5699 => 1.719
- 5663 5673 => 1.59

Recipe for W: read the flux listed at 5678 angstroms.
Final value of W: 1.597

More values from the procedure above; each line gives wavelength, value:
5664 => 1.566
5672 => 1.58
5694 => 1.698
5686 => 1.625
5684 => 1.618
